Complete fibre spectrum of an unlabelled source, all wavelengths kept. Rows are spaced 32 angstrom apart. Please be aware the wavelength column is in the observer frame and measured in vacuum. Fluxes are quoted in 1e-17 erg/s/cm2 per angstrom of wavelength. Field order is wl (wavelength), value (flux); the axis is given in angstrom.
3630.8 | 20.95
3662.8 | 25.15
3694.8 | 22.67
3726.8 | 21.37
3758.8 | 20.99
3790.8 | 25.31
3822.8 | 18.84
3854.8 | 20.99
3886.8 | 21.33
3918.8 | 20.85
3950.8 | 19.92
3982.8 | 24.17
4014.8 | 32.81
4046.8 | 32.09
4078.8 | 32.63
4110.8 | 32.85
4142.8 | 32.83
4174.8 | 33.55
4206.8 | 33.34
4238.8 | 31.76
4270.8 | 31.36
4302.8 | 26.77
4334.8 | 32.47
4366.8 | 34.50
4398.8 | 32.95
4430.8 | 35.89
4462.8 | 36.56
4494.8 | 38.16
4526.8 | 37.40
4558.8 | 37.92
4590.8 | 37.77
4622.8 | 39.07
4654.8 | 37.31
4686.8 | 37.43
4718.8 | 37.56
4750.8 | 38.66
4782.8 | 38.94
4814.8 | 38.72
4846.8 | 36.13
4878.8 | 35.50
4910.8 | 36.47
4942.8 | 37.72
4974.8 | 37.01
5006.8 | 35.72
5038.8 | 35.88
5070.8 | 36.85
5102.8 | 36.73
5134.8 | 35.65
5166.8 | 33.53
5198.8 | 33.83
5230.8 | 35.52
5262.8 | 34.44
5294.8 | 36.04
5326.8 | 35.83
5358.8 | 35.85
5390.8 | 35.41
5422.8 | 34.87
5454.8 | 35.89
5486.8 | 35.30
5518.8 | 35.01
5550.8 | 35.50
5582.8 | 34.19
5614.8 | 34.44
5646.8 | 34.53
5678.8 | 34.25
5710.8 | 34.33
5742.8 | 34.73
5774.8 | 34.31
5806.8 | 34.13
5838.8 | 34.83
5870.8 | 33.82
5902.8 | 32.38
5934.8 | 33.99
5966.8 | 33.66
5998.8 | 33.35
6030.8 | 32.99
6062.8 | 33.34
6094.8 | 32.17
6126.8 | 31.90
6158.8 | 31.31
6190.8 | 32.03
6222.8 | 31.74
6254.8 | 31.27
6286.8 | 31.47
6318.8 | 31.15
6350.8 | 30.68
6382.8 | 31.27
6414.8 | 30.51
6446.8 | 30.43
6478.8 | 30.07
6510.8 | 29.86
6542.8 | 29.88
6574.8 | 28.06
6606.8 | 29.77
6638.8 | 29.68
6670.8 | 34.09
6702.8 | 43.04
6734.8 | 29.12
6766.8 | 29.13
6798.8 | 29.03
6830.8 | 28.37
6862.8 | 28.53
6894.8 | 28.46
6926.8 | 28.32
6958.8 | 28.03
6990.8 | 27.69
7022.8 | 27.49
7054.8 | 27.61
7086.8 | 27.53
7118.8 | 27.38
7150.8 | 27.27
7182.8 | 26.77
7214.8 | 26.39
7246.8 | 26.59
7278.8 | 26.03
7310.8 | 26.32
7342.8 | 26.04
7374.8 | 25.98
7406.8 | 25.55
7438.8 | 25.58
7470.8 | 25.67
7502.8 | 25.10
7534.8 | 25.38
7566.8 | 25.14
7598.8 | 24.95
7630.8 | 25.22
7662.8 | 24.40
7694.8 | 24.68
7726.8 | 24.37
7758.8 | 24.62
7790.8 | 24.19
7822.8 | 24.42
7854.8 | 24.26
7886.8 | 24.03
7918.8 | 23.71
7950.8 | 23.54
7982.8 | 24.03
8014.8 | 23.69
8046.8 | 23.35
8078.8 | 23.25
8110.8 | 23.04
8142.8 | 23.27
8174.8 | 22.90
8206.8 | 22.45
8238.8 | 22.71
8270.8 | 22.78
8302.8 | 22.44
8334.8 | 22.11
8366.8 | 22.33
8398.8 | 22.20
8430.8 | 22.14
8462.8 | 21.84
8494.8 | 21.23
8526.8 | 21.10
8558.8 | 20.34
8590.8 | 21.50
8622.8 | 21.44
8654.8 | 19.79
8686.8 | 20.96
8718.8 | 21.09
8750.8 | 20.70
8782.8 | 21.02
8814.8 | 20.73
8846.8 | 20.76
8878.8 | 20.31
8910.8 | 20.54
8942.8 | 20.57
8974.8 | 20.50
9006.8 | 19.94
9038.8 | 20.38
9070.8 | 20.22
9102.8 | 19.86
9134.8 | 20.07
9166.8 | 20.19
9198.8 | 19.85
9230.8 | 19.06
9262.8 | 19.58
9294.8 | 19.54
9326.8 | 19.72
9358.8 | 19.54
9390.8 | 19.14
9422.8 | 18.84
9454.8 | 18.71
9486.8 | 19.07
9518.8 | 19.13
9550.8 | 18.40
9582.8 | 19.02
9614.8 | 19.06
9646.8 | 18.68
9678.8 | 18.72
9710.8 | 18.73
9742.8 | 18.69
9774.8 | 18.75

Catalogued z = 0.00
